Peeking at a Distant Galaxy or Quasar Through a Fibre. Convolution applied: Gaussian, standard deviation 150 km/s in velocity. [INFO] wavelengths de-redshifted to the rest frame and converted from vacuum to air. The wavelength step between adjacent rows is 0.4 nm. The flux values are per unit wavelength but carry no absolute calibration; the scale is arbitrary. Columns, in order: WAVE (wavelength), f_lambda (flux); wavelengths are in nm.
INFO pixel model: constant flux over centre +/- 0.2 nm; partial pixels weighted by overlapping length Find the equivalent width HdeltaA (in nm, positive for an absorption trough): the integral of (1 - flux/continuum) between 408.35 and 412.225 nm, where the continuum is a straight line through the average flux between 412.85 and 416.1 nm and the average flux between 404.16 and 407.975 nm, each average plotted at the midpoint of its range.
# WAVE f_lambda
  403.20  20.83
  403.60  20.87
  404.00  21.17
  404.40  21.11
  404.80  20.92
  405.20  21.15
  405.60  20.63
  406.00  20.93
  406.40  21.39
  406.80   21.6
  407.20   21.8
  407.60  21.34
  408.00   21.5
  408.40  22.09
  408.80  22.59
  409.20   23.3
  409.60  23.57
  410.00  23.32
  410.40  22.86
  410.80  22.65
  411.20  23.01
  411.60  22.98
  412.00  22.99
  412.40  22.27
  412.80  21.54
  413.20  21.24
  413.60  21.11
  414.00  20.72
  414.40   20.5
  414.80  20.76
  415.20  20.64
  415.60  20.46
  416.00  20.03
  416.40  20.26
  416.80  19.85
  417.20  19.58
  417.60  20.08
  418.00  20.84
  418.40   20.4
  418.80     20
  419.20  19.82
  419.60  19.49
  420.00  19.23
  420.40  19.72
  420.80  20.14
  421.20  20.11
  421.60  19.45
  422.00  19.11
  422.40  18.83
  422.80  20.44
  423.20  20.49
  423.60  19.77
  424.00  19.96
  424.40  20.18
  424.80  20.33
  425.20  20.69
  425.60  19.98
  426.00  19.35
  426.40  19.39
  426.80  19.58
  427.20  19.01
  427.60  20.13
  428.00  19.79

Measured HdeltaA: -0.37 nm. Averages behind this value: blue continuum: 21.2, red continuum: 20.7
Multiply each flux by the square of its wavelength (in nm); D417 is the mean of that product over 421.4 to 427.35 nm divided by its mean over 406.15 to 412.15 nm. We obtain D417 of 0.9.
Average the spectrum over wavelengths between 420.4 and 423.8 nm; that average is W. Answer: 19.8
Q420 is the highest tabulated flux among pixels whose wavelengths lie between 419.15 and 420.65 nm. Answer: 19.82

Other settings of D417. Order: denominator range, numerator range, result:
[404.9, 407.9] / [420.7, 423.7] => 1.00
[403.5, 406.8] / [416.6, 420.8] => 1.01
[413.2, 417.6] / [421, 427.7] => 1.01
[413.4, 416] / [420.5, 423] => 0.99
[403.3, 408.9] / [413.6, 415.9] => 1.01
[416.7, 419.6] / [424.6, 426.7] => 1.03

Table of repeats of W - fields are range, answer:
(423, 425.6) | 20.2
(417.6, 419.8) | 20.1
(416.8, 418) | 20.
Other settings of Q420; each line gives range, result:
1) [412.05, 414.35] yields 22.27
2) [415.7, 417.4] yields 20.26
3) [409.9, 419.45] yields 23.32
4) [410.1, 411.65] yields 23.01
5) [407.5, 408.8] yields 22.59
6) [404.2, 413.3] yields 23.57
